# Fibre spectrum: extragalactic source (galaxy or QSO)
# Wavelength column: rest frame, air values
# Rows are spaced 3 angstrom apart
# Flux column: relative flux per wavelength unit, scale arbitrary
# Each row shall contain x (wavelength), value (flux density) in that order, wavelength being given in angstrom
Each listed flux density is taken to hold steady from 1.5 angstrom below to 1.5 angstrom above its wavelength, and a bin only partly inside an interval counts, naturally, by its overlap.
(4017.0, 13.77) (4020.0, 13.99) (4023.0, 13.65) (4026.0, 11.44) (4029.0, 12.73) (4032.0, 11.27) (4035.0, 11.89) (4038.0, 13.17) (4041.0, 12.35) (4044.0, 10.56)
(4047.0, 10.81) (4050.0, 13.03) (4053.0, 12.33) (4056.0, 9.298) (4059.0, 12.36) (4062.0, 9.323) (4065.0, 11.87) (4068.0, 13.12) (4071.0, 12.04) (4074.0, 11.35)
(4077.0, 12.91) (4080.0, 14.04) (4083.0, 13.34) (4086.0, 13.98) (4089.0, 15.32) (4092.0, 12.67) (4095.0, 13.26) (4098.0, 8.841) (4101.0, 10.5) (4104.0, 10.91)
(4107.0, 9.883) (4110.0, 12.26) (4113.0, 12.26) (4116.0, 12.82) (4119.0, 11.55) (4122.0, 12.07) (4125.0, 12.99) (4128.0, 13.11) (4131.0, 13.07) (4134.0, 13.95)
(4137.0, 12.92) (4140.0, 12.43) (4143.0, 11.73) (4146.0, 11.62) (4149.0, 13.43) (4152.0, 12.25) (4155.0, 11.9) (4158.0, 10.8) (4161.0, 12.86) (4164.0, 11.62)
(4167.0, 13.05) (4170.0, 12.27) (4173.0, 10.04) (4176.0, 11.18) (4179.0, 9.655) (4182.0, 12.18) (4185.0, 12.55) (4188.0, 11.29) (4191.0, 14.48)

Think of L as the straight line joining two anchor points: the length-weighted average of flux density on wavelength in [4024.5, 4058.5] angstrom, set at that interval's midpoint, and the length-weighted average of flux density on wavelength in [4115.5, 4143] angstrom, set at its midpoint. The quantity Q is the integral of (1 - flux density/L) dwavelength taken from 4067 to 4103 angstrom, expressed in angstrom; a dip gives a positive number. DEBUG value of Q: -1.1 angstrom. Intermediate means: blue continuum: 11.7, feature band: 12.6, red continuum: 12.7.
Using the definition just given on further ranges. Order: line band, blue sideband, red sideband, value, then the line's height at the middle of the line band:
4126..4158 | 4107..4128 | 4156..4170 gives -1.1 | 12.1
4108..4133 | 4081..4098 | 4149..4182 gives 0.3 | 12.6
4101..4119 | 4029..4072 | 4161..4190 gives 0.2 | 11.7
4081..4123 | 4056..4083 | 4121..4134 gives 1.4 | 12.6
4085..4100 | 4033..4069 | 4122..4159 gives -0.8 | 12.1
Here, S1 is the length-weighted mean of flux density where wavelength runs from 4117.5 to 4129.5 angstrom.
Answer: 12.4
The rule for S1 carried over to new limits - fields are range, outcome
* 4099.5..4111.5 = 10.9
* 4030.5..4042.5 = 12.2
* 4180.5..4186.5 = 12.4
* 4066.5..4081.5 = 12.7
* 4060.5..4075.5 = 11.5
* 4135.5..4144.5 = 12.4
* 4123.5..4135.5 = 13.3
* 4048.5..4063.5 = 11.3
